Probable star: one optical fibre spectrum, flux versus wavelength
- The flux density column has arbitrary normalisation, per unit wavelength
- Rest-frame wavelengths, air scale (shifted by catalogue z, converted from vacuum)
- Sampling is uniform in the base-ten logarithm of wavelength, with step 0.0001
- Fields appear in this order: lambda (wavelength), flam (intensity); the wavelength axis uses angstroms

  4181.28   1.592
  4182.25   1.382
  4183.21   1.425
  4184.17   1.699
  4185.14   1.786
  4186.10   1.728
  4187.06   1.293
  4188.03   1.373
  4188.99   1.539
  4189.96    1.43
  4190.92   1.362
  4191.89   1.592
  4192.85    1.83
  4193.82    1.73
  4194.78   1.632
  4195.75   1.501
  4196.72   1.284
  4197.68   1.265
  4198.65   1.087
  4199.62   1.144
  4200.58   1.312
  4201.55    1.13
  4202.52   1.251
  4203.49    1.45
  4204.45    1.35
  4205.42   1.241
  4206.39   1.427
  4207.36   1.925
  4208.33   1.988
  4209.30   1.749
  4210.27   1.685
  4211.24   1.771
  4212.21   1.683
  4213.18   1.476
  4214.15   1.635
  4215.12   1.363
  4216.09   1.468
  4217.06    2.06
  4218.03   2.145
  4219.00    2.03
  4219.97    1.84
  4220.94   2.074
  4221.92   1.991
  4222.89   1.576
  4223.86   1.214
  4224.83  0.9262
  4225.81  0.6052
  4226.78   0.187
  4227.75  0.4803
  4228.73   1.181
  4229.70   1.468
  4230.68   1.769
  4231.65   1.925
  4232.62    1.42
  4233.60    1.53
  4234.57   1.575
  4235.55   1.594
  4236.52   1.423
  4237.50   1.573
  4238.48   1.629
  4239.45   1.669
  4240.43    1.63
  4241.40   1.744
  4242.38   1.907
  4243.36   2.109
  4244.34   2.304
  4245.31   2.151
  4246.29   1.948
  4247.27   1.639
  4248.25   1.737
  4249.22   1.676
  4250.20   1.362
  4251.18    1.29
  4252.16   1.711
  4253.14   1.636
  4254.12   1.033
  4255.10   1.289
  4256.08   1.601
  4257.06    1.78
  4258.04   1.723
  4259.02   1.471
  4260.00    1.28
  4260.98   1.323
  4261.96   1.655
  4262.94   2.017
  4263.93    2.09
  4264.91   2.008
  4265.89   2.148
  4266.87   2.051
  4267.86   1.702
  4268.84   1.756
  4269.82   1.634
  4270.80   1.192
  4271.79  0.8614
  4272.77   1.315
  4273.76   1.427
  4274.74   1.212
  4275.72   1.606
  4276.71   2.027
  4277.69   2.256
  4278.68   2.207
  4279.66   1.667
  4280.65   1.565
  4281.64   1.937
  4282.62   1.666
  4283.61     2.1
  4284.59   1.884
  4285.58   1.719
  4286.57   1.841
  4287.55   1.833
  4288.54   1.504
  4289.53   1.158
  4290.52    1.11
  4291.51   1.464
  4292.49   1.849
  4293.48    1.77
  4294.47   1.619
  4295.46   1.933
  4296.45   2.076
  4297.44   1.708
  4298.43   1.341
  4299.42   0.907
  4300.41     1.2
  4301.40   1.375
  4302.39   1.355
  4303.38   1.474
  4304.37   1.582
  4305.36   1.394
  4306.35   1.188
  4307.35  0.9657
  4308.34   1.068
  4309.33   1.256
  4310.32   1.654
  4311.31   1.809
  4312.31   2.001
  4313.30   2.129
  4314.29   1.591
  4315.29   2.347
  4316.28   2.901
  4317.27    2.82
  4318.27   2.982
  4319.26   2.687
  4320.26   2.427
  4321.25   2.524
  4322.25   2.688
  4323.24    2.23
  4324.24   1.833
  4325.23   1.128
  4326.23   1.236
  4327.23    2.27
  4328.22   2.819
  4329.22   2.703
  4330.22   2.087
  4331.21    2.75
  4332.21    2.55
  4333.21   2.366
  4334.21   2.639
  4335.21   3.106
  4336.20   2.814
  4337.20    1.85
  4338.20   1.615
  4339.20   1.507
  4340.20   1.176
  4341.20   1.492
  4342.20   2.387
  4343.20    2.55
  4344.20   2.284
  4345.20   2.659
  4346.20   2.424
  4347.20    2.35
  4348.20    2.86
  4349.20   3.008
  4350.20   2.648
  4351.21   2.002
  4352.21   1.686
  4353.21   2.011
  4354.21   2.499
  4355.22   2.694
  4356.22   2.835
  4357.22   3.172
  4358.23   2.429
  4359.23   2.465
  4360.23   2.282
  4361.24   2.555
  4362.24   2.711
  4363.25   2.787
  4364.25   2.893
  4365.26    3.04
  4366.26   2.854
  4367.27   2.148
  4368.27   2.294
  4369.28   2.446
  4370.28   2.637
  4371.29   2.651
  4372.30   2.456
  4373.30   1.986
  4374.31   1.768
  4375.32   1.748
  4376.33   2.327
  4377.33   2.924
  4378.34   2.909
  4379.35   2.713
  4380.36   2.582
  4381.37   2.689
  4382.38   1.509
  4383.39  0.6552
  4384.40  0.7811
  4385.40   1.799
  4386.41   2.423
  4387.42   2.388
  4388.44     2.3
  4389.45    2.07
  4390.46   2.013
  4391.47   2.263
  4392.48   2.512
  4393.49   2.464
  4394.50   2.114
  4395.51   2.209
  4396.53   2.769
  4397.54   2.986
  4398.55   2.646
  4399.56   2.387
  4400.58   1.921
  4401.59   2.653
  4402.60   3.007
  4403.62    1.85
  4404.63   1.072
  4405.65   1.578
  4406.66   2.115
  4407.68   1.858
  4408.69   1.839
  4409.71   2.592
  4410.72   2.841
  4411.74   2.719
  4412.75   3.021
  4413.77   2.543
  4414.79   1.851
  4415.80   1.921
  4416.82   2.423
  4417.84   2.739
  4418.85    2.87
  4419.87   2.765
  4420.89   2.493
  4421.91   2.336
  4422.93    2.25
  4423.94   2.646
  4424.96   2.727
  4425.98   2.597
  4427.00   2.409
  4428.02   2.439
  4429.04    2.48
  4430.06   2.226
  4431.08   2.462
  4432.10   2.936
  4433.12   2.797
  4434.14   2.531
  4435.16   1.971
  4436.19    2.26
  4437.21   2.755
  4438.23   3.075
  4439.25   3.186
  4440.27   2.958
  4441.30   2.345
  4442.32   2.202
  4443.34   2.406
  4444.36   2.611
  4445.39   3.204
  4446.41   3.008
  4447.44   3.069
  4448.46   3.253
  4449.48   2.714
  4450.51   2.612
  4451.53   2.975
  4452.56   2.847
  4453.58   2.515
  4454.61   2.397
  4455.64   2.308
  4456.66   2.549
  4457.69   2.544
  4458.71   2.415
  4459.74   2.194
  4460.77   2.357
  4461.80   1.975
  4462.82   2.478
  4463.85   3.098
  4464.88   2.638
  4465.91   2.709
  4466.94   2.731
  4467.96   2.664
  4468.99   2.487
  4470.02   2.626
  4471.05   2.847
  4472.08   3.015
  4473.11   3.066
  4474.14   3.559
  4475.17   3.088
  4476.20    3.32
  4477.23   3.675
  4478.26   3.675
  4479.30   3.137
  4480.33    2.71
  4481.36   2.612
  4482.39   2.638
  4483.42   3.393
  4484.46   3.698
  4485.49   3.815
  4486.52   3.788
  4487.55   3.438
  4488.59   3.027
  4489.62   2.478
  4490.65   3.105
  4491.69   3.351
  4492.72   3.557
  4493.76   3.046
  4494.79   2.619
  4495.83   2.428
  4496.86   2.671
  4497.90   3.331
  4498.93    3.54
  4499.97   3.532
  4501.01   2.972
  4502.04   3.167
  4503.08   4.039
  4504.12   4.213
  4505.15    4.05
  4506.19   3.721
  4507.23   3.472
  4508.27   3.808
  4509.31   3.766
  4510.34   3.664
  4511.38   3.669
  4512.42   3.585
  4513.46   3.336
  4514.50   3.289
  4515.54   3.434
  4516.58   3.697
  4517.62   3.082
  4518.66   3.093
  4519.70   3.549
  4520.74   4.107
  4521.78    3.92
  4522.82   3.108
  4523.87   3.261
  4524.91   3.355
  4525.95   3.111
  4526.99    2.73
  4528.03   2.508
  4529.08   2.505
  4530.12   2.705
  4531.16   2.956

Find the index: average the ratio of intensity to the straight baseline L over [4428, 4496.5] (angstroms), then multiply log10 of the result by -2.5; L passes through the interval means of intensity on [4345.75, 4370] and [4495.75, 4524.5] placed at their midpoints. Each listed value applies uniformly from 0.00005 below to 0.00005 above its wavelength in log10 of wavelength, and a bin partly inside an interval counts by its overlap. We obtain 0.14 mag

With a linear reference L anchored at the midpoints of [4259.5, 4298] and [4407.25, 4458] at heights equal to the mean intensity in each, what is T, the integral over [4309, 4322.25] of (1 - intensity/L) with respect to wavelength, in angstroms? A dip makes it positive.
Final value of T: -2.5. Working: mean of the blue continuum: 1.7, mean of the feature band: 2.27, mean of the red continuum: 2.58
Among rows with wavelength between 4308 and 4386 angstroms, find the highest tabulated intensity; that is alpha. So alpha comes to 3.172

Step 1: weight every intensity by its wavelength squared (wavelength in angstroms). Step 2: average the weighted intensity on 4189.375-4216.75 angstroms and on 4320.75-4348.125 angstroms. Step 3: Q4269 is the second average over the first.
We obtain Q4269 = 1.59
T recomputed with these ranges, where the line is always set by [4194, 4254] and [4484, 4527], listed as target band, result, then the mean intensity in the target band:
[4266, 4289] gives 2.4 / 1.7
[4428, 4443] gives 1.9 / 2.58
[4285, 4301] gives 3.5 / 1.56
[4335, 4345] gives 1.1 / 2.07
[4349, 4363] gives -0.4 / 2.49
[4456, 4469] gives 2.5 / 2.53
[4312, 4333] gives -1.2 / 2.32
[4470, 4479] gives -0.1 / 3.24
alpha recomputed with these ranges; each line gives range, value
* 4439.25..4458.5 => 3.253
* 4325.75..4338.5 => 3.106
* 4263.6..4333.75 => 2.982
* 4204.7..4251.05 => 2.304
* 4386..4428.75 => 3.021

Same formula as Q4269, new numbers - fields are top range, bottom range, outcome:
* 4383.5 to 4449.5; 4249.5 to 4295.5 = 1.58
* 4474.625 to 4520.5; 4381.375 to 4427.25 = 1.54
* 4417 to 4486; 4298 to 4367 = 1.33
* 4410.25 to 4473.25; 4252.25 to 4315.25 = 1.75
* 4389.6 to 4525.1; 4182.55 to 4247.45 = 2.06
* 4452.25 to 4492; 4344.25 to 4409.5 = 1.30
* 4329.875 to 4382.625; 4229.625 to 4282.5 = 1.51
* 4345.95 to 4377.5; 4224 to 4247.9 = 1.74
